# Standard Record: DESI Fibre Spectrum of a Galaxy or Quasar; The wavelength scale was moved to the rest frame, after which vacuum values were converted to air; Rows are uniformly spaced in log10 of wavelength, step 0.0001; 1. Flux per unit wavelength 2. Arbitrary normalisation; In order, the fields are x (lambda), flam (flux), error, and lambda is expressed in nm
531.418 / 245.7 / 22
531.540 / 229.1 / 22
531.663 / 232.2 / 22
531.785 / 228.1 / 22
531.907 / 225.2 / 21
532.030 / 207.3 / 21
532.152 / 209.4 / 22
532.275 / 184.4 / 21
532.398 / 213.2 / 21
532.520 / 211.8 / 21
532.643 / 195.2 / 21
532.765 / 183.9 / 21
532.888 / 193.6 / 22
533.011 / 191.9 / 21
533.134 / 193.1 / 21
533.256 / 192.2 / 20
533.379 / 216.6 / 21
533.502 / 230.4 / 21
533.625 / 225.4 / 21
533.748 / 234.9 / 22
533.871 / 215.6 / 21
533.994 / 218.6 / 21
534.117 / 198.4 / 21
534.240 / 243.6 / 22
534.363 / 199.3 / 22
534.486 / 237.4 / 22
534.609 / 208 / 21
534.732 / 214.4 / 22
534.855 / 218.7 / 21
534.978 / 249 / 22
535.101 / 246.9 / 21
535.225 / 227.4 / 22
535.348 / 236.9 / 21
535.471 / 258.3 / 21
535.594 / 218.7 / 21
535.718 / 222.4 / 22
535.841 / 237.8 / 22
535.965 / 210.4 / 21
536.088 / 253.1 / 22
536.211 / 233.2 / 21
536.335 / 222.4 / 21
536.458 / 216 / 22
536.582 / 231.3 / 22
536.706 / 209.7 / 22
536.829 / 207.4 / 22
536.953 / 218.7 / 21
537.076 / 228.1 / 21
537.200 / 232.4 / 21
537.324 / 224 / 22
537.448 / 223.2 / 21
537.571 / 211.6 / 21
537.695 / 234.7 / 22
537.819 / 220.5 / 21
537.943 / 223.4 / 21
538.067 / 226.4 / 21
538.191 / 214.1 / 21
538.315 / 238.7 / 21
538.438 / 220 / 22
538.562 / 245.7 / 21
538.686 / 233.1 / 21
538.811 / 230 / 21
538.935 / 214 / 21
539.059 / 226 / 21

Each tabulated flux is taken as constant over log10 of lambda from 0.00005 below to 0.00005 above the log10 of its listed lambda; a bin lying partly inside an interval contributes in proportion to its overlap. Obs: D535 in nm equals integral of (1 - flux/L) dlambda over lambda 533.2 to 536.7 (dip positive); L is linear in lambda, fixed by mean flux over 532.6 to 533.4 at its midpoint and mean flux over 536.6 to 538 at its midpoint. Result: -0.32 nm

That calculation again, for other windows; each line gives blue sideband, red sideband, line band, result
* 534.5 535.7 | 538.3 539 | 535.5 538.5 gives 0.076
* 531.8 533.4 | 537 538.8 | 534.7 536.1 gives -0.114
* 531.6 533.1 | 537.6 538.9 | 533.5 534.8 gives -0.045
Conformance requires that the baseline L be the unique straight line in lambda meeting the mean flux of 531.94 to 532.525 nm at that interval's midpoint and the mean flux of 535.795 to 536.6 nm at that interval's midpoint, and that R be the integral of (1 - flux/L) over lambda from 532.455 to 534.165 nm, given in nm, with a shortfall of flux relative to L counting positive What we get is 0.04 nm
